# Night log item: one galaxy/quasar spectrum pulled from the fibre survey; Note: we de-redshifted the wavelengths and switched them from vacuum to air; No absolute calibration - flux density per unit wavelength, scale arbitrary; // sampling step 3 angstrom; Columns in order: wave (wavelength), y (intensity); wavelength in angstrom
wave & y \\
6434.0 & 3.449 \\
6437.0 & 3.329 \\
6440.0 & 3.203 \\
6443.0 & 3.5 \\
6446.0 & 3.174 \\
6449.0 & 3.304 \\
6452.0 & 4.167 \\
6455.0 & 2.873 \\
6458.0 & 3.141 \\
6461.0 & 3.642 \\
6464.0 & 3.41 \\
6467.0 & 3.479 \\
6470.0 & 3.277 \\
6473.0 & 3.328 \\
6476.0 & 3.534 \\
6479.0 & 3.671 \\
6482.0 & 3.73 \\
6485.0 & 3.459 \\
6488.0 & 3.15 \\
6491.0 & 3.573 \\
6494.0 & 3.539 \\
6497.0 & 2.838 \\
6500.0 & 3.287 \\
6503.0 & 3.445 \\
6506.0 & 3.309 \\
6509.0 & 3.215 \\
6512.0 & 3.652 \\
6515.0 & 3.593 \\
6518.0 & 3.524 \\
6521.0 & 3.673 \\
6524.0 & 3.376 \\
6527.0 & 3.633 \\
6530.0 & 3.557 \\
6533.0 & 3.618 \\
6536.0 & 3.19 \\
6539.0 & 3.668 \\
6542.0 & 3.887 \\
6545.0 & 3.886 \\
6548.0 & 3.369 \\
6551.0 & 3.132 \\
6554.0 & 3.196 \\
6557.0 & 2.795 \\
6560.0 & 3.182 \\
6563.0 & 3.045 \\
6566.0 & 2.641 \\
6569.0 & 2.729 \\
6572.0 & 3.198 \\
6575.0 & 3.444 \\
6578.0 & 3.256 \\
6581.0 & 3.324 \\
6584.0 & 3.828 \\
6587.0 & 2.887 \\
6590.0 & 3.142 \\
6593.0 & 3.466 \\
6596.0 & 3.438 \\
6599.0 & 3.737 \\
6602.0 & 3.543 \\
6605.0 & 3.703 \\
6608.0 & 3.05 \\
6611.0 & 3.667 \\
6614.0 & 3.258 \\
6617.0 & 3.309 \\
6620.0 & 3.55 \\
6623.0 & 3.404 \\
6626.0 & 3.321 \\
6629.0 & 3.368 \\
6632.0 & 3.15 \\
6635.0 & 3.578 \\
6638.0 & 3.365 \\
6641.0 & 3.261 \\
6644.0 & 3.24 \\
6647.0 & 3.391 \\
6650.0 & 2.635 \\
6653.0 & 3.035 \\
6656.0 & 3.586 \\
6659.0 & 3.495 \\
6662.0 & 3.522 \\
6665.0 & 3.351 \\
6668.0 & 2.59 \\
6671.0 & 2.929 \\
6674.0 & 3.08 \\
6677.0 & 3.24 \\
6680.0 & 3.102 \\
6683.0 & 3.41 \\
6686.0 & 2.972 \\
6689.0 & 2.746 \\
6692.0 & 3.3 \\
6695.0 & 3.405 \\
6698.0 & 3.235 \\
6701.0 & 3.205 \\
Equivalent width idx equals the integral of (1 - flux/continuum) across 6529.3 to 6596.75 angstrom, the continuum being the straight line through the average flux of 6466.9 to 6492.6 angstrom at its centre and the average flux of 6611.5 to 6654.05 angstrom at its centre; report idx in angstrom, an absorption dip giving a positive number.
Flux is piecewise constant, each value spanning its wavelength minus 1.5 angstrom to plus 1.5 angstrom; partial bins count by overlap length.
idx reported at 1.5 angstrom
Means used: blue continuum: 3.47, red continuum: 3.29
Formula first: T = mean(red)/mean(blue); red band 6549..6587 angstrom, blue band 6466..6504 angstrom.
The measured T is 0.92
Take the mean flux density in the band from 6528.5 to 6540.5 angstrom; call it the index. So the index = 3.51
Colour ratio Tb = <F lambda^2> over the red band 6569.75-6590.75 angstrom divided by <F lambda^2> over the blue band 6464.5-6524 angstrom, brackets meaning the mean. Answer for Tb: 1.0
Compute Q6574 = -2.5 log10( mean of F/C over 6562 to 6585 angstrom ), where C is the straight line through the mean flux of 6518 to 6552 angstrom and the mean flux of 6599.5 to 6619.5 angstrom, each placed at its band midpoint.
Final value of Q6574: 0.105 mag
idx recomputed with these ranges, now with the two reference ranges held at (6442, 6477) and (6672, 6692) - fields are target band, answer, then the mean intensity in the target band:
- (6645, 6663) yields -0.7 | 3.27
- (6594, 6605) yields -1.3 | 3.59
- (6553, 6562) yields 0.6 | 3.05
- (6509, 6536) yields -1.8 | 3.54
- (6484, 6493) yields -0.1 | 3.4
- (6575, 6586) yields -0.7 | 3.44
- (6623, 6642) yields -1.1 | 3.35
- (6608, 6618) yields -0.5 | 3.36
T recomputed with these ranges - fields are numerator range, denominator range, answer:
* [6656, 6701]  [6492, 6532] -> 0.93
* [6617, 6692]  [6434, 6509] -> 0.95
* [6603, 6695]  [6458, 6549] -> 0.94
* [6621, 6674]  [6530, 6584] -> 0.99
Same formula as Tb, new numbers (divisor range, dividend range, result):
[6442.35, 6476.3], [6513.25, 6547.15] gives 1.08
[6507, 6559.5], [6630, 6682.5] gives 0.96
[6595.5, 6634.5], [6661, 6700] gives 0.93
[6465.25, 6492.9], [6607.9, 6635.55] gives 1.02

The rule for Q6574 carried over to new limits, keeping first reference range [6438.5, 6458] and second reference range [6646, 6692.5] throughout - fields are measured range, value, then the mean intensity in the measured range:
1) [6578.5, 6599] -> -0.05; 3.37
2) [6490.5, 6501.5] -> 0.01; 3.29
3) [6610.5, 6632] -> -0.06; 3.38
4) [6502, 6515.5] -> -0.04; 3.43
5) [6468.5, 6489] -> -0.04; 3.46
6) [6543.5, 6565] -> 0.01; 3.22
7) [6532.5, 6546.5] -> -0.12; 3.65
